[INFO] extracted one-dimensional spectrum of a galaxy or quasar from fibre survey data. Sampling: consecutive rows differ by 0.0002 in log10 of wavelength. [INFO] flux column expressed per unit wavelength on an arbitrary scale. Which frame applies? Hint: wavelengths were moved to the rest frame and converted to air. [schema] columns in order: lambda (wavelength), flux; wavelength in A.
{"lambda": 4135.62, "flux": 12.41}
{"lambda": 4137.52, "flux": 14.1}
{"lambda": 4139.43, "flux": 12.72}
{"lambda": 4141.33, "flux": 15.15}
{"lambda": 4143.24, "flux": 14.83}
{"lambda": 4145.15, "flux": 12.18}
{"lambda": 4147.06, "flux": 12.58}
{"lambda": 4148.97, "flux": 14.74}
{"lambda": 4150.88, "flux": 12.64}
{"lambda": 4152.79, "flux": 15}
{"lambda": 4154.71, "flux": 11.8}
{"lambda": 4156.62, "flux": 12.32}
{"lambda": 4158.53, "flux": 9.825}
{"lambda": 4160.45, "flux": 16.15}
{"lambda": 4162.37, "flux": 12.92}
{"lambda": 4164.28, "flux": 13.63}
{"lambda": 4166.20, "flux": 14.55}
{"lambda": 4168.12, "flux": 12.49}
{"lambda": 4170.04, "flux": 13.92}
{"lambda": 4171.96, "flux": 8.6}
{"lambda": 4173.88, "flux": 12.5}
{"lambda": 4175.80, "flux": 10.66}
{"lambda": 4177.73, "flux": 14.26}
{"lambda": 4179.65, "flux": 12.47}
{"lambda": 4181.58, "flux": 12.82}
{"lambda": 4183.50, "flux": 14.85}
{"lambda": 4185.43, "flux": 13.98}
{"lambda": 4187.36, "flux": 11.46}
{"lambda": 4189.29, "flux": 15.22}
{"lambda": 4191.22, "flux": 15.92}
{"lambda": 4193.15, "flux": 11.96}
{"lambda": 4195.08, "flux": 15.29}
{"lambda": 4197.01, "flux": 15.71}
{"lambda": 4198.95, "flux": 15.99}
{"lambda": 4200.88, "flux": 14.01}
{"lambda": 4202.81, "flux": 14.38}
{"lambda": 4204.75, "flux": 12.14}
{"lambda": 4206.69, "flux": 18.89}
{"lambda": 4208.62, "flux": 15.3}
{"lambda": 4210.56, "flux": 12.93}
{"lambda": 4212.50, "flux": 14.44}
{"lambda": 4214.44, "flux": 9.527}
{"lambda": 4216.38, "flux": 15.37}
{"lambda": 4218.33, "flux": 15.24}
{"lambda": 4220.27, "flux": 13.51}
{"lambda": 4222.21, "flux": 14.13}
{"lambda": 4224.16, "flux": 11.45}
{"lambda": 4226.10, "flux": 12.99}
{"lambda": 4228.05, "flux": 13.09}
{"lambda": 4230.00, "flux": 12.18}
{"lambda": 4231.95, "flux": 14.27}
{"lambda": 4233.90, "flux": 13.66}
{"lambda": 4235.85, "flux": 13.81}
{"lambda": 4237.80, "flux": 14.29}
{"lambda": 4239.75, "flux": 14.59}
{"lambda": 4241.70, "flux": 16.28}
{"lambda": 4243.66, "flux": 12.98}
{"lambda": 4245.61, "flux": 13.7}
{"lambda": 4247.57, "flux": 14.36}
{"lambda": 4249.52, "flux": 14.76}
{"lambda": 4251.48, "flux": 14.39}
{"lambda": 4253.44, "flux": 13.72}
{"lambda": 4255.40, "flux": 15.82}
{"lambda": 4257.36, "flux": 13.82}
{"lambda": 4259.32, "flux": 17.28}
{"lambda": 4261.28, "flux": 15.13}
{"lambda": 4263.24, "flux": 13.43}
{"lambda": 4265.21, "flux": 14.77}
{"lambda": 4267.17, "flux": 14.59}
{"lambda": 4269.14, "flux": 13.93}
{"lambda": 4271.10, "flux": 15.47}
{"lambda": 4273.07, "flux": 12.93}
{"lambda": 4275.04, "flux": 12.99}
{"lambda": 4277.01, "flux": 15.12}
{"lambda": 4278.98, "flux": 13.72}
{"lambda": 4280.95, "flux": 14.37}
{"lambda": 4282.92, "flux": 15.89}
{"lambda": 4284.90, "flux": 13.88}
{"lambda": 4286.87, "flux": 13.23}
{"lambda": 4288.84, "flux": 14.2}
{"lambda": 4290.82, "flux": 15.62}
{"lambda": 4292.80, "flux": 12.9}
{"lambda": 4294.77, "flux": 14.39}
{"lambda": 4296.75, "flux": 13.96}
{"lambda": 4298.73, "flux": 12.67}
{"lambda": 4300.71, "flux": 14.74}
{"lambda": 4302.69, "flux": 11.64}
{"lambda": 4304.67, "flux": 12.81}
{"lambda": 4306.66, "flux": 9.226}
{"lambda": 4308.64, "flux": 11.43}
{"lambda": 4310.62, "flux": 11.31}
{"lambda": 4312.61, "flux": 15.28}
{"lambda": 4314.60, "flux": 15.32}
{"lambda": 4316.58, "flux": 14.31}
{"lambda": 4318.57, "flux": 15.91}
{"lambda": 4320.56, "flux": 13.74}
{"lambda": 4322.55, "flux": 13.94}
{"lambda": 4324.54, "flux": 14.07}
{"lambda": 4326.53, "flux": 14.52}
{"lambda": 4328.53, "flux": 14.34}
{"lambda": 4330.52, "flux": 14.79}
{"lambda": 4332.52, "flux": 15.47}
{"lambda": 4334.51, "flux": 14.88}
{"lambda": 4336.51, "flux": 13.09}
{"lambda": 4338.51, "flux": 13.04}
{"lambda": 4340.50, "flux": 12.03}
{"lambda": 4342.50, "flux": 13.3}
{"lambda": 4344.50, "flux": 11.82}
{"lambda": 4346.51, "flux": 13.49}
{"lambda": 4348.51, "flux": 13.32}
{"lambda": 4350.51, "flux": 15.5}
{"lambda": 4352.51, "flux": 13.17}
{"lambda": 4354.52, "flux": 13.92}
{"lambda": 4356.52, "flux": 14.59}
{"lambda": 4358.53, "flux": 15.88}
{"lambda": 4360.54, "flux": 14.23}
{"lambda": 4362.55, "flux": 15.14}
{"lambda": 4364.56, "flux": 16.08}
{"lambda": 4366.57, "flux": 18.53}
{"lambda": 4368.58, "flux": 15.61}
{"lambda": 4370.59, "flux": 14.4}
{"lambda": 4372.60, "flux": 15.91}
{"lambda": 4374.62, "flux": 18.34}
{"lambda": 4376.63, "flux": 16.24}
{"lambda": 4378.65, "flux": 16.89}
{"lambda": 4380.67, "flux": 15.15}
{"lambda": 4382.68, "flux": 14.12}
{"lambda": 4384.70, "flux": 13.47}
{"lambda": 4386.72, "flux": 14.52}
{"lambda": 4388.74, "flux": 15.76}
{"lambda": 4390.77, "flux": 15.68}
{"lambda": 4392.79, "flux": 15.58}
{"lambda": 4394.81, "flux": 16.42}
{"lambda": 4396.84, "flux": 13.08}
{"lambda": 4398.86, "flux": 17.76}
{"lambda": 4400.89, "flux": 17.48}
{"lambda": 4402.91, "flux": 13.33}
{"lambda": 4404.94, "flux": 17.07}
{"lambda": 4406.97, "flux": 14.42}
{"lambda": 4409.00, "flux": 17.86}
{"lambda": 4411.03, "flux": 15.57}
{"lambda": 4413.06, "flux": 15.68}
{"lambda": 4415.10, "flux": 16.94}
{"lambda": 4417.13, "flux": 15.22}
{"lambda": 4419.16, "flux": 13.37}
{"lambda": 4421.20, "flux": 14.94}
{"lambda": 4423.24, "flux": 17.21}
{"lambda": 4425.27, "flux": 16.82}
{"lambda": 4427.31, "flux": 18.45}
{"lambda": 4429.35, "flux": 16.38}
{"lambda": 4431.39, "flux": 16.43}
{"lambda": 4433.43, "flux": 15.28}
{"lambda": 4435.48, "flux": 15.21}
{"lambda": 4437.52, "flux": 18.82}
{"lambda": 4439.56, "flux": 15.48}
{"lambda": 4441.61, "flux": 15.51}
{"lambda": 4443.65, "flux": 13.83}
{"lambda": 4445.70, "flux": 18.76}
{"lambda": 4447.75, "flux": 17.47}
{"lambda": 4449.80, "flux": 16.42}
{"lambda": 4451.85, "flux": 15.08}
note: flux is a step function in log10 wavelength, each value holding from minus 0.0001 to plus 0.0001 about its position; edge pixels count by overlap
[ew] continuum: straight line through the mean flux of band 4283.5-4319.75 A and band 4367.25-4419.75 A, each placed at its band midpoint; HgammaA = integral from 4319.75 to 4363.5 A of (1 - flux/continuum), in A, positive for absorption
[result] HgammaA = 1.3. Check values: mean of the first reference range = 13.5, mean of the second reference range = 15.6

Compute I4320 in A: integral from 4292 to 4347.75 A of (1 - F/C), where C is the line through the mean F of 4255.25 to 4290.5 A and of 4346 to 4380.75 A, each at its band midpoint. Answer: 5.3 A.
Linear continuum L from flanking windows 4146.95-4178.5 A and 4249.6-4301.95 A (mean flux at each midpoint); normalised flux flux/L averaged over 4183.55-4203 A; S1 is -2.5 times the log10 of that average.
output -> -0.09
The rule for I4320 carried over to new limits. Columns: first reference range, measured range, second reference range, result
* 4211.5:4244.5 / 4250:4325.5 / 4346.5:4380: 2.15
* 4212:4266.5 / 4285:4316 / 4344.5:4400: 2.77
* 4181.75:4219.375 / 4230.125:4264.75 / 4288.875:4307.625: -1.71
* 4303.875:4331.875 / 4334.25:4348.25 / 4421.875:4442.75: 1.22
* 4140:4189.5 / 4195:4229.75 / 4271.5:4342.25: -1.92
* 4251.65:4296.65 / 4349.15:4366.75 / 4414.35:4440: 0.42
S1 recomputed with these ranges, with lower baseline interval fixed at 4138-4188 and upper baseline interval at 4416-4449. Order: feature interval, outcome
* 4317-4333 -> 0.029 mag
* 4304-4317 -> 0.161 mag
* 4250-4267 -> -0.046 mag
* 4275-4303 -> 0.037 mag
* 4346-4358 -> 0.086 mag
